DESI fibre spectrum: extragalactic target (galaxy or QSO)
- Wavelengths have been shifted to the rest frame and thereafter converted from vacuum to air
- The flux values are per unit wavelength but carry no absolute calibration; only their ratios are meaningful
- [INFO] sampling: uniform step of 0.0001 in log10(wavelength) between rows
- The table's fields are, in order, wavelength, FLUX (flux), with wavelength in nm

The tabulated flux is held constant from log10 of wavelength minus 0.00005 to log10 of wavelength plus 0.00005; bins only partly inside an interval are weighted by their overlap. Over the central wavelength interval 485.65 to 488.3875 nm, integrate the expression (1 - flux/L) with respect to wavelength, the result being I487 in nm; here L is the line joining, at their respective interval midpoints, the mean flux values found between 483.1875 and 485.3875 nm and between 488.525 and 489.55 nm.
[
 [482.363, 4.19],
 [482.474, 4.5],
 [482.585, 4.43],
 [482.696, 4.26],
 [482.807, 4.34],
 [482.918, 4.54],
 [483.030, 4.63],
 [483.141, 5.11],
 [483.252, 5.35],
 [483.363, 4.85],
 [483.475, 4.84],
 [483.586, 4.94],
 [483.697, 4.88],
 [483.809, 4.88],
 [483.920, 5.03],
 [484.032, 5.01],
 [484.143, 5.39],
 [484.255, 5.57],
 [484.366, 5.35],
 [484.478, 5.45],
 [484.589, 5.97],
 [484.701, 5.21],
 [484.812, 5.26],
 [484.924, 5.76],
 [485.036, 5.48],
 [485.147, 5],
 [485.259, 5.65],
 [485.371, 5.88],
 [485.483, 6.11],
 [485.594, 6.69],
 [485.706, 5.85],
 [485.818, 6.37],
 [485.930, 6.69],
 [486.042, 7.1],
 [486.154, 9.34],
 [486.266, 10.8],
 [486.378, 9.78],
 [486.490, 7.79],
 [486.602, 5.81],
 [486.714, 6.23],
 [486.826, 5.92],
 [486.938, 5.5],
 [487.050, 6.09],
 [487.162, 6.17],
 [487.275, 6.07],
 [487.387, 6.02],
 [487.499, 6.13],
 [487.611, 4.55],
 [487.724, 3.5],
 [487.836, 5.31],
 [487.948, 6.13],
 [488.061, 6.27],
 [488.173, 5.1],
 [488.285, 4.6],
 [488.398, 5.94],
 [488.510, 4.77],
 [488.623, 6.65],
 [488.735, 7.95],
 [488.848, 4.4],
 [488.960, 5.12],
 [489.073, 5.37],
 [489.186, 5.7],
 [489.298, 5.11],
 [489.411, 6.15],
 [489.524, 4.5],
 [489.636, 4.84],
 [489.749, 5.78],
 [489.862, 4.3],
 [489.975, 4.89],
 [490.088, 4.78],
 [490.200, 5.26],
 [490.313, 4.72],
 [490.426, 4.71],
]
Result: -0.44 nm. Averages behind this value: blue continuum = 5.28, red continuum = 5.66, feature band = 6.37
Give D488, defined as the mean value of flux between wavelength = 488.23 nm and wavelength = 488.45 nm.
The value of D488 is 5.25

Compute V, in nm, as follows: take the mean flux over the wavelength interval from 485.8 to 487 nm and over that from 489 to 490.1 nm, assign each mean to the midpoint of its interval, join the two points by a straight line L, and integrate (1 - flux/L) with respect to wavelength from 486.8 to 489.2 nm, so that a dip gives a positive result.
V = 0.24 nm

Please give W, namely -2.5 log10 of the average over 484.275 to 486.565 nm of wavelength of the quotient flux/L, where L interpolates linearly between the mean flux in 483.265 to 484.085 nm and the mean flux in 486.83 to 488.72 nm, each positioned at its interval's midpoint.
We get -0.24 mag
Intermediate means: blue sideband 4.94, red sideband 5.61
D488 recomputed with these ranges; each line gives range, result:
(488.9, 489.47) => 5.48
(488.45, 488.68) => 5.74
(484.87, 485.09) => 5.61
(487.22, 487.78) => 5.25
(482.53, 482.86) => 4.35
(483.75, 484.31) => 5.17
